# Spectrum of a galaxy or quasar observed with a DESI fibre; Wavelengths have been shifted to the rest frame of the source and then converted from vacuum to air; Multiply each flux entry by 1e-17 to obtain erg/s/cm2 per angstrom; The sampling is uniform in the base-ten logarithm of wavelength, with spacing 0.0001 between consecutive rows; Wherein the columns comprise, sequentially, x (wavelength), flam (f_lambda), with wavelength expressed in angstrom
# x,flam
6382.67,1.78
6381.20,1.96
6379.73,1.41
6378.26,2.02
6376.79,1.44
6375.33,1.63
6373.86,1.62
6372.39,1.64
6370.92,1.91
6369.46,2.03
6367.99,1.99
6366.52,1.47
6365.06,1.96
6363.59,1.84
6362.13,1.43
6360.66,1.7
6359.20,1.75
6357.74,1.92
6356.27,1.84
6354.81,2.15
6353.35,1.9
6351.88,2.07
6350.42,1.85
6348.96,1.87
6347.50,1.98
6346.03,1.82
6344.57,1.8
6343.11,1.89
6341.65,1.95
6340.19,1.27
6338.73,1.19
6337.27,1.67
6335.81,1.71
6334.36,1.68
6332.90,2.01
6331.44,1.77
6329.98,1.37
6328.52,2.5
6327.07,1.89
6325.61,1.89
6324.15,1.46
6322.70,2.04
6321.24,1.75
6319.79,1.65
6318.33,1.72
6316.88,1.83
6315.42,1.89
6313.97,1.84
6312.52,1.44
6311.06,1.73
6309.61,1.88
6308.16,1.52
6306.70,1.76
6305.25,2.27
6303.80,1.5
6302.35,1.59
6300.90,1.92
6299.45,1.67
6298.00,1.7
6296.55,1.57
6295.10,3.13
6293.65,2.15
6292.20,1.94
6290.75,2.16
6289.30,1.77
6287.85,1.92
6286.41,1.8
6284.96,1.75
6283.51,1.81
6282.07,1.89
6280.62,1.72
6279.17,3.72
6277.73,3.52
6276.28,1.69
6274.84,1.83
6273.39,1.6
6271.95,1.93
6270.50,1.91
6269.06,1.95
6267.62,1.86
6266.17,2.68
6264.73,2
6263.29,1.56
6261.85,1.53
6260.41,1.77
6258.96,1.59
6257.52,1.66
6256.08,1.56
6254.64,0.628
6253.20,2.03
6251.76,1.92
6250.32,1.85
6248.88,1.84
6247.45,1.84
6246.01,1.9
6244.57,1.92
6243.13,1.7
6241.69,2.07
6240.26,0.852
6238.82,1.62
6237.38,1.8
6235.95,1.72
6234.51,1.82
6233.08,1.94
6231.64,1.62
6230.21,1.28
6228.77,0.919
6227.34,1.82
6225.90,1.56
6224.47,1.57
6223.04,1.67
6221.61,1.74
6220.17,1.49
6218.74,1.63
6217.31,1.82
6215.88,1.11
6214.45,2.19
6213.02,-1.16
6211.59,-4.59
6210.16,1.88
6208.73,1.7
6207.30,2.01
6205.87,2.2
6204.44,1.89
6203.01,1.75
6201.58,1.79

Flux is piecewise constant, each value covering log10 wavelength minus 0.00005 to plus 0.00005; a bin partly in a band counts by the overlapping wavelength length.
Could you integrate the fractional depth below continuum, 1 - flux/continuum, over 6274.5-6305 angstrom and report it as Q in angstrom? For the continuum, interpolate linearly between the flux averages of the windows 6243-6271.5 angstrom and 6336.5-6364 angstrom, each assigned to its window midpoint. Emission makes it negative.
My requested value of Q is -4.4 angstrom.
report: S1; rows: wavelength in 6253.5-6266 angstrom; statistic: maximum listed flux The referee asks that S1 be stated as 2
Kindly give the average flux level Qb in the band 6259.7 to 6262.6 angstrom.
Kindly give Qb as 1.65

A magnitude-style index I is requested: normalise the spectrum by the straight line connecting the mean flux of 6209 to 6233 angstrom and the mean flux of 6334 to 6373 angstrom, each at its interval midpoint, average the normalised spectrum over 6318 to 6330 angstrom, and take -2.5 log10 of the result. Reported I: -0.129 mag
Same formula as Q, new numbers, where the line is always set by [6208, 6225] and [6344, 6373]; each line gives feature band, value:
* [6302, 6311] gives -1.51 angstrom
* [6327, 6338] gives -0.96 angstrom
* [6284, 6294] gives -3.76 angstrom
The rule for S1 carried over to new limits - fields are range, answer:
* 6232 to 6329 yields 3.72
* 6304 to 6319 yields 2.27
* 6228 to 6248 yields 2.07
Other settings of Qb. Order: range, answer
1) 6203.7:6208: 2.03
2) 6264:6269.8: 2.12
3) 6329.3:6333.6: 1.72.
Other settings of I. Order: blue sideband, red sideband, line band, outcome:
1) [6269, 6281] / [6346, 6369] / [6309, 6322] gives 0.17 mag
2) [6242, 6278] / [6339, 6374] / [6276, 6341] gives -0.03 mag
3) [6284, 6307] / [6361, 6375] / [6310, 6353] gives 0.03 mag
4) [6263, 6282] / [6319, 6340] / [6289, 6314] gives 0.05 mag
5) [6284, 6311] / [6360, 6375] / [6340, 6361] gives -0.05 mag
